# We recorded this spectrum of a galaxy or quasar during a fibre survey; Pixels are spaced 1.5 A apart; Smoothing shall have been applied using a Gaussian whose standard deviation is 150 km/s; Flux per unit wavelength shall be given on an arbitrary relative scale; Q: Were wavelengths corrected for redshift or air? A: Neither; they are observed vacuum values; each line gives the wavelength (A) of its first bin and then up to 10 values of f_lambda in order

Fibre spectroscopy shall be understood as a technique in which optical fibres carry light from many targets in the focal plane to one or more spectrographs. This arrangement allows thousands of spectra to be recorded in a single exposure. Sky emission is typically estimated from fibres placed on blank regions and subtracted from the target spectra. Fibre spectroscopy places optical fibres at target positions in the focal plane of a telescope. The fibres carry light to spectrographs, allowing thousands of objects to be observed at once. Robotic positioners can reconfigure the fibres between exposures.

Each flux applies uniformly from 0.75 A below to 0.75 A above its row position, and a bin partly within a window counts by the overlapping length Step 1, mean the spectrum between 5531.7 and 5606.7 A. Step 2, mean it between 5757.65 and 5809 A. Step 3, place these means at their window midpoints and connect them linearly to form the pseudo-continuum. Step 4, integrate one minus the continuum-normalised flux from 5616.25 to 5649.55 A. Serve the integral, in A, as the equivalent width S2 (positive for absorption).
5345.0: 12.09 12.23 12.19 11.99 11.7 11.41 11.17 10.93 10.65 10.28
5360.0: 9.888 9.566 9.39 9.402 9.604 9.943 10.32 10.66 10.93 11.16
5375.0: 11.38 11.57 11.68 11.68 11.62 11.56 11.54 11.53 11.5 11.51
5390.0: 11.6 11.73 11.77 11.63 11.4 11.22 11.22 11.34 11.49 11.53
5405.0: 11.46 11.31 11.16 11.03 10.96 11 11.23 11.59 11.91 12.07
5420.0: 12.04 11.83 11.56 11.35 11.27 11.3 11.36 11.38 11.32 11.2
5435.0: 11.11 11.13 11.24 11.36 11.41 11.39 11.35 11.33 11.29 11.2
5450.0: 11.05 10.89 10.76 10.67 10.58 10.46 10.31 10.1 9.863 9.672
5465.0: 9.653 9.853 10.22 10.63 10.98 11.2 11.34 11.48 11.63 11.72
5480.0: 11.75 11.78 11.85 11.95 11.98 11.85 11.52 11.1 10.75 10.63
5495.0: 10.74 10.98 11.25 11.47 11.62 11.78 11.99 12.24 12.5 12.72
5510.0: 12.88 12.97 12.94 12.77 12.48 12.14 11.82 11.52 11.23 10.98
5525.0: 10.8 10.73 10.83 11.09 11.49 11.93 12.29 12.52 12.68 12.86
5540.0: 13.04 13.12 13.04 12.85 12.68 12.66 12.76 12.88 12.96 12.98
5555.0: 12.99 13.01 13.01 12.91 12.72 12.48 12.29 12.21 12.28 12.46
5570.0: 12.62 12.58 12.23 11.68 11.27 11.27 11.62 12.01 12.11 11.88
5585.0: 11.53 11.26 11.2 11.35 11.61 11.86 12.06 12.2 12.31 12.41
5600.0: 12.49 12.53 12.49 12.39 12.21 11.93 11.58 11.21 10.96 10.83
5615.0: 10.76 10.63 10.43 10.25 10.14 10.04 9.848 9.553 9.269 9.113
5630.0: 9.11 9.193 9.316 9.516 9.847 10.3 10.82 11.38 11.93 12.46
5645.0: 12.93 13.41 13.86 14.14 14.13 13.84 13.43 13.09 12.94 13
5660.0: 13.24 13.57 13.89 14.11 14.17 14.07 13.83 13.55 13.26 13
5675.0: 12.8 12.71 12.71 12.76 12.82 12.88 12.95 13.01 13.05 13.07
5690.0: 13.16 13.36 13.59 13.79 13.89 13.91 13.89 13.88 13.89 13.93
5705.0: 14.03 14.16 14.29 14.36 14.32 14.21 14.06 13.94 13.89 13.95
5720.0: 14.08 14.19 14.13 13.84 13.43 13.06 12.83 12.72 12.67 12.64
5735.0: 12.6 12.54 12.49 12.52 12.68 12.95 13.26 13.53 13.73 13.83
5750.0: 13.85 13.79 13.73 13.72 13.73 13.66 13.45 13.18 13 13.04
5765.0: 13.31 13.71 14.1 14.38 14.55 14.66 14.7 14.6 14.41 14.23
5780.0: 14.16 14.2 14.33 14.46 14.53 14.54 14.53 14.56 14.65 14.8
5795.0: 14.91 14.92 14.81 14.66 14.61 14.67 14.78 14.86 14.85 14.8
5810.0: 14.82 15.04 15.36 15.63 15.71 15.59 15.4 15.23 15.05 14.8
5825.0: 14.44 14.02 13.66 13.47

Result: 5.8 A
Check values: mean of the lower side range 12.3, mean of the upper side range 14.3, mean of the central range 10.7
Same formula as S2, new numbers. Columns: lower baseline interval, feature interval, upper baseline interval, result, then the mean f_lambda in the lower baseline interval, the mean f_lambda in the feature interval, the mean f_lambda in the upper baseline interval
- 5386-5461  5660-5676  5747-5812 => -0.3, 11.3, 13.6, 14.3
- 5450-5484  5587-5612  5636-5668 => 0.9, 10.8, 12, 13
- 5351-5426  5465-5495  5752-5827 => 1.7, 11.2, 11.2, 14.5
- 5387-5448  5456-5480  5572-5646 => 1.5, 11.4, 10.6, 11.2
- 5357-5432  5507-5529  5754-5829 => 0.5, 11.2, 11.9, 14.5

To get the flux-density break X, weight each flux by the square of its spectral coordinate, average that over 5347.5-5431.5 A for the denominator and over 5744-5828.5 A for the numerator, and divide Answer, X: 1.48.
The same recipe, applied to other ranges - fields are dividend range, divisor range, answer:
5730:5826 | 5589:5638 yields 1.38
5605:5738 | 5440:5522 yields 1.19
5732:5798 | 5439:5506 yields 1.38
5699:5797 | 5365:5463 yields 1.39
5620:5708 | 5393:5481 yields 1.22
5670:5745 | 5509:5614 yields 1.16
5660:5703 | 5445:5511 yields 1.29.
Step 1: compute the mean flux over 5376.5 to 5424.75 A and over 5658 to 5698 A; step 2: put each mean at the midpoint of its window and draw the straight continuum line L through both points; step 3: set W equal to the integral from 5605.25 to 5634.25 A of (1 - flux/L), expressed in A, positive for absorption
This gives 5.9 A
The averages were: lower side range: 11.5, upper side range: 13.3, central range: 10.3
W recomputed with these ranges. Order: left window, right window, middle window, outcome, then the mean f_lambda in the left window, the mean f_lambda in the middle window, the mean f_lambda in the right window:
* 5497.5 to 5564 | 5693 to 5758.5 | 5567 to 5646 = 9.4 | 12.3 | 11.3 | 13.6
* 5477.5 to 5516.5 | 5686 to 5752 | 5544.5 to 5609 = 1.1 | 11.8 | 12.2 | 13.5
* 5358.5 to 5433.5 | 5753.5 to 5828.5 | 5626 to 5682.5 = 4.2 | 11.2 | 12.4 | 14.5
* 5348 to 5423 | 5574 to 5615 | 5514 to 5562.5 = -2.9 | 11.2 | 12.3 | 11.8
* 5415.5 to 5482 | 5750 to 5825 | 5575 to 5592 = 1.2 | 11.1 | 11.6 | 14.5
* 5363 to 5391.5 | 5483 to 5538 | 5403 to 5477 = 2.0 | 11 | 11.1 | 11.8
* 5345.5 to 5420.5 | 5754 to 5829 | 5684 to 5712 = 0.0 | 11.2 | 13.7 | 14.5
